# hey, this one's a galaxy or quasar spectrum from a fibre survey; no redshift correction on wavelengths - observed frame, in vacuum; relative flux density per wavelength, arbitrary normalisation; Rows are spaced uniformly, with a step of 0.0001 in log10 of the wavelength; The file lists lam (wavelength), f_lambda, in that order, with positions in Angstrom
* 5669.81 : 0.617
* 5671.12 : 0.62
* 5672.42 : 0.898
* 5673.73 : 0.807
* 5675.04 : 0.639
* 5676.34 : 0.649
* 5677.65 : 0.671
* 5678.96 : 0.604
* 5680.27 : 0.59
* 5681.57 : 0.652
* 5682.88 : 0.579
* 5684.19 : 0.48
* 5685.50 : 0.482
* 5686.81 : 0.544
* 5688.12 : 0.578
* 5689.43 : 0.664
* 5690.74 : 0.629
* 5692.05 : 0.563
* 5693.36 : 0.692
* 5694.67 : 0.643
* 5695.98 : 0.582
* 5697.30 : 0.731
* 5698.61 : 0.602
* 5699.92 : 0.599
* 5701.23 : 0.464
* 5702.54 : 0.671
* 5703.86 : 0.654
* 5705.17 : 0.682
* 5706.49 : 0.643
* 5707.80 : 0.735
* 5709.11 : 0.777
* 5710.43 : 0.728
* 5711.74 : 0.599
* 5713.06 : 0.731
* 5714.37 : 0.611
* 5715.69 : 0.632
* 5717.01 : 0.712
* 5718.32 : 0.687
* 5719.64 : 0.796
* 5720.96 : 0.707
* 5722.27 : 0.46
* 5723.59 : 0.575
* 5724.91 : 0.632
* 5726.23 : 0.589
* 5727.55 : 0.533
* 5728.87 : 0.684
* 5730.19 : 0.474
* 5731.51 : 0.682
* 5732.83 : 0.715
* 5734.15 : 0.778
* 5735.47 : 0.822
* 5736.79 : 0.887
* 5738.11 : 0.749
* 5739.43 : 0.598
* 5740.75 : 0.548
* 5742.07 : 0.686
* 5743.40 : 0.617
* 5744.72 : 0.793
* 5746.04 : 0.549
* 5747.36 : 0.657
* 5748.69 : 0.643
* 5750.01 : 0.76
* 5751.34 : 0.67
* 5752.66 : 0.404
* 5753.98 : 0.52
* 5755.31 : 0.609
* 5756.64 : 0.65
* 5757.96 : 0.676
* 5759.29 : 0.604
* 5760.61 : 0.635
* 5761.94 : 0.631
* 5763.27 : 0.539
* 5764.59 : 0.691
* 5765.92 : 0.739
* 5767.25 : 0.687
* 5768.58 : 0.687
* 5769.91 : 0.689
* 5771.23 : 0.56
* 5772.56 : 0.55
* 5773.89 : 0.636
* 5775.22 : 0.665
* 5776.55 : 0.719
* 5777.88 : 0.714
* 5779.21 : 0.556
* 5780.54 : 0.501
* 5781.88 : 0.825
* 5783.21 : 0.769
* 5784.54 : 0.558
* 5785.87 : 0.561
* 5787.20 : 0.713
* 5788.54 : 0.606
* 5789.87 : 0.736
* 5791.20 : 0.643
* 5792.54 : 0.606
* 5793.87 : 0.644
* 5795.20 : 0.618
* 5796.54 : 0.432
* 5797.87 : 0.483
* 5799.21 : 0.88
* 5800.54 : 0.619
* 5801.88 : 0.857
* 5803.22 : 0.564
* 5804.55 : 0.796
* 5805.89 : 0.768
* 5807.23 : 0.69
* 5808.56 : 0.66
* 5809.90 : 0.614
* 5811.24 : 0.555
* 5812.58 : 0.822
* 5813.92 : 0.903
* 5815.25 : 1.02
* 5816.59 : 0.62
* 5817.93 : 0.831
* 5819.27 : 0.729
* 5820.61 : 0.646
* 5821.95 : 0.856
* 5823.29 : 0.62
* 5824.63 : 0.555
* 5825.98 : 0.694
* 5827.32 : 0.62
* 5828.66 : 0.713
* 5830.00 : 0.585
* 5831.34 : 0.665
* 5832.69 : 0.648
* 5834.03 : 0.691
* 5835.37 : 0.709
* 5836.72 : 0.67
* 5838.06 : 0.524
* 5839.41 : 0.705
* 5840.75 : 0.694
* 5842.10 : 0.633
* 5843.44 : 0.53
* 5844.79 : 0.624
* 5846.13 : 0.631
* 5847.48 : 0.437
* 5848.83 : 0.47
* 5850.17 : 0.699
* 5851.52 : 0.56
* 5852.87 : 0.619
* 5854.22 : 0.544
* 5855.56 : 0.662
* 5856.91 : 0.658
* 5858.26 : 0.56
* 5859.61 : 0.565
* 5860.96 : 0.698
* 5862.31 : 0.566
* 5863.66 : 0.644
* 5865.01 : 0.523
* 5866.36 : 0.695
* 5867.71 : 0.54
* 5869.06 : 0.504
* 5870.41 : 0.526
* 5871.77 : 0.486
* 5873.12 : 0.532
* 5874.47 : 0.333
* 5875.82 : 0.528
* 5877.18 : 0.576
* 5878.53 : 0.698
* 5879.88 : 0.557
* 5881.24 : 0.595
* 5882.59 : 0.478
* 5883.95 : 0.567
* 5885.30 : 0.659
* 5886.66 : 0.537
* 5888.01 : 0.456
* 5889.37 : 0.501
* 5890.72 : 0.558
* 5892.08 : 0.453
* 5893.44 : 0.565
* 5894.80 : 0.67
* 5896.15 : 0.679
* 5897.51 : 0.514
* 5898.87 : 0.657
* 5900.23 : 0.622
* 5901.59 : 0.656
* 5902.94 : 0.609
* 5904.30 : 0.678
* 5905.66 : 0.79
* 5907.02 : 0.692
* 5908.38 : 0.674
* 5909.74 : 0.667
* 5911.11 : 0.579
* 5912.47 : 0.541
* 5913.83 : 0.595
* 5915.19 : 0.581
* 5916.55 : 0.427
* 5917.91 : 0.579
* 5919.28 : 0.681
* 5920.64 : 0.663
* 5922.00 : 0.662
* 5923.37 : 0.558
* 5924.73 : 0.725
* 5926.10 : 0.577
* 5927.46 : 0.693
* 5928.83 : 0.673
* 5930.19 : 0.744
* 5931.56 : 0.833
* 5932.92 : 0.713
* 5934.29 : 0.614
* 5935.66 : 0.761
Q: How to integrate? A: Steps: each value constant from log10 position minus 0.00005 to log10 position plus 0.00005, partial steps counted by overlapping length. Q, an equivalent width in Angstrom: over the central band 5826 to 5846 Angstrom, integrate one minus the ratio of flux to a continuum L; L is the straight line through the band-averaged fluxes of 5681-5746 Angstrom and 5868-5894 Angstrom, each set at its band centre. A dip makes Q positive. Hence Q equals -2.9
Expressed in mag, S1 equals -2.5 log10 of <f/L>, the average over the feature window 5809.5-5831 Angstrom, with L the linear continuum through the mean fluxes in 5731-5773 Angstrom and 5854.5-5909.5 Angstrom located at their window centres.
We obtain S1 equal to -0.15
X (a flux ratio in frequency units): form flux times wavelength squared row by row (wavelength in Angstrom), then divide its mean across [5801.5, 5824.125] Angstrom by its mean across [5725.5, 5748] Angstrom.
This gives 1.13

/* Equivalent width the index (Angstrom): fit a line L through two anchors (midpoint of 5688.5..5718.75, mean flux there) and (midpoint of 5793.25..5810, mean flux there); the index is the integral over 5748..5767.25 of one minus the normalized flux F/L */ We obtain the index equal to 0.9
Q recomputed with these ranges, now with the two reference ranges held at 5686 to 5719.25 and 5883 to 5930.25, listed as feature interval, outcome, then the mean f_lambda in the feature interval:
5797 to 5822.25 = -4.0 Angstrom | 0.728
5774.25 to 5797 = -0.3 Angstrom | 0.641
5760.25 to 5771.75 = -0.3 Angstrom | 0.653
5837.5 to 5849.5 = 0.7 Angstrom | 0.584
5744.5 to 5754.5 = 0.3 Angstrom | 0.619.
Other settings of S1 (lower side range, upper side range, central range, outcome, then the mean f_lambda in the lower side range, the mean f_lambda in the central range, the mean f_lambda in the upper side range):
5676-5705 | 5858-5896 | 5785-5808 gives -0.14 mag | 0.606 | 0.659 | 0.558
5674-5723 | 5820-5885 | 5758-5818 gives -0.09 mag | 0.635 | 0.67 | 0.601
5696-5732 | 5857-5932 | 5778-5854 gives -0.07 mag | 0.643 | 0.66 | 0.598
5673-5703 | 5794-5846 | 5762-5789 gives 0.02 mag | 0.614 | 0.648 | 0.679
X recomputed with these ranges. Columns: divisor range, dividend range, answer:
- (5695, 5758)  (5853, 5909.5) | 0.95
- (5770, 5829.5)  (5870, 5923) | 0.90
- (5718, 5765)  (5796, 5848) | 1.08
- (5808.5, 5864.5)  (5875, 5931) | 0.95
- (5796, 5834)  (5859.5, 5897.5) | 0.82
